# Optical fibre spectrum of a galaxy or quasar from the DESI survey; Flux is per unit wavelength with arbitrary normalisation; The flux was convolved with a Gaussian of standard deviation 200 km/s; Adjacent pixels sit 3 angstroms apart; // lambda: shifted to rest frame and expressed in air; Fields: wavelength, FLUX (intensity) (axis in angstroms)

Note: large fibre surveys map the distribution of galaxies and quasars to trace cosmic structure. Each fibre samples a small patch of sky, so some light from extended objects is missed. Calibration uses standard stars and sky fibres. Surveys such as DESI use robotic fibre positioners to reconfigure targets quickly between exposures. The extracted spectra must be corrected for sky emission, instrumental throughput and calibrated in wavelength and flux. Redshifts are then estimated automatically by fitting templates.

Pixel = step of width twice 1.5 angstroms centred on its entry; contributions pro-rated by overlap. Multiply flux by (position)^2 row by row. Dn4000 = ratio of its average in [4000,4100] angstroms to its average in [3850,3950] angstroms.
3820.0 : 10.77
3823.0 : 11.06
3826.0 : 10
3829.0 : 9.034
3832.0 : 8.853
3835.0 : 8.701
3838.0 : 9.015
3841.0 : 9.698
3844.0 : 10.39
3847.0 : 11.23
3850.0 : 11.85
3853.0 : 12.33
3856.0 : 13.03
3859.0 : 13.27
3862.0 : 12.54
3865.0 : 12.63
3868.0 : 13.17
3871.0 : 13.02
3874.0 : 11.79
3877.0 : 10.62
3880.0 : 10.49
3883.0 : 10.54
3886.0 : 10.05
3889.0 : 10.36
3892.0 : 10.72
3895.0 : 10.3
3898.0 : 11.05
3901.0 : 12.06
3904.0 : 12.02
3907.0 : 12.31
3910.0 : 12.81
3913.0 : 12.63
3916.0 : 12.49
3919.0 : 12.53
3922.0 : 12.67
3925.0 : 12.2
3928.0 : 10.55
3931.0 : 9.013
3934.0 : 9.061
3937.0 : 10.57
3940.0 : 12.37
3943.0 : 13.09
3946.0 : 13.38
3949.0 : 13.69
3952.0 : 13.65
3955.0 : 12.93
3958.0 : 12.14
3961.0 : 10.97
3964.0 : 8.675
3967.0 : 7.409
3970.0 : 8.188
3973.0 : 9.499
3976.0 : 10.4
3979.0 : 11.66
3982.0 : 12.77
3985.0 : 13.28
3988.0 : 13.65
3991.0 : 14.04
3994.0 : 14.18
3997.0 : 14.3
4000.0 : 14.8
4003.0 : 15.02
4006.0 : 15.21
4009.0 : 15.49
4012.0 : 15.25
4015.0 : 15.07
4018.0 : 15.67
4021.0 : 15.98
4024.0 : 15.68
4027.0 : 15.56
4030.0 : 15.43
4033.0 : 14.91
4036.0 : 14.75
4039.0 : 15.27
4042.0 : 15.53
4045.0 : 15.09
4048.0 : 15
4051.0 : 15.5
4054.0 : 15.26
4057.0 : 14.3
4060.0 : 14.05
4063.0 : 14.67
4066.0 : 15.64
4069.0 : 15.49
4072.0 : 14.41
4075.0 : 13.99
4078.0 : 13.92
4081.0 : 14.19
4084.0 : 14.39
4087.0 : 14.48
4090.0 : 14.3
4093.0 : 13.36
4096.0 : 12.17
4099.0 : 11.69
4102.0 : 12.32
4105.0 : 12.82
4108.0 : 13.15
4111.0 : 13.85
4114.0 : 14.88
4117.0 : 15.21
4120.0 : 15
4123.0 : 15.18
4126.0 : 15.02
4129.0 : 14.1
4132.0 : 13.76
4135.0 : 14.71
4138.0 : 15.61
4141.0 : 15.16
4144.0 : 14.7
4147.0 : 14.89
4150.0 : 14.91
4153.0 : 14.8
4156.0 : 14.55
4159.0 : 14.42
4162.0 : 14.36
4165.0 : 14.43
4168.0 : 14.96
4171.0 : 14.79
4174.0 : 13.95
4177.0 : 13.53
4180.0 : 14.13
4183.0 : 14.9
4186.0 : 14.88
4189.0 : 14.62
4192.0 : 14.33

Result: 1.35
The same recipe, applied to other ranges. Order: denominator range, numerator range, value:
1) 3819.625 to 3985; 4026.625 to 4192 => 1.42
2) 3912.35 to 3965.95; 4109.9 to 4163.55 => 1.38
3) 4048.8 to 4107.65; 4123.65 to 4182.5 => 1.08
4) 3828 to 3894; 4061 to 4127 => 1.43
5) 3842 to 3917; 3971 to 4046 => 1.30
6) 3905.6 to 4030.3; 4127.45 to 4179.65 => 1.25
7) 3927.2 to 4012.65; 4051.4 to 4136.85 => 1.23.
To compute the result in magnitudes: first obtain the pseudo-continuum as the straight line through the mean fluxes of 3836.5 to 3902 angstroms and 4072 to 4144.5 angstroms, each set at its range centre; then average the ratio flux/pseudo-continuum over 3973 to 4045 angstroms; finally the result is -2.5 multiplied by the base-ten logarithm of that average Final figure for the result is -0.116 mag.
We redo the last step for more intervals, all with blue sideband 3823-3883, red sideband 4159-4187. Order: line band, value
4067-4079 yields -0.09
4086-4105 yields 0.05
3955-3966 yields 0.14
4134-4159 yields -0.06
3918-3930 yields 0.00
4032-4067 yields -0.14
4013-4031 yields -0.21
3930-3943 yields 0.13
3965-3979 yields 0.32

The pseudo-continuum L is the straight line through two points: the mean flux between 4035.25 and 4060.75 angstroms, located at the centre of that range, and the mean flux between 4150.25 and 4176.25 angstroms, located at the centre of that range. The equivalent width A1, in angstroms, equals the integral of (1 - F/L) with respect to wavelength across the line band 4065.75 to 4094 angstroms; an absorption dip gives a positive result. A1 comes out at 0.9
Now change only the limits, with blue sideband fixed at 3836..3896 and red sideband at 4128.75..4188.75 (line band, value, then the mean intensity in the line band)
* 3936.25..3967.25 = 0.9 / 11.9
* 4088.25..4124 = 0.9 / 13.6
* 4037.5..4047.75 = -1.5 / 15.3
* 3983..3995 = -1.0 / 13.7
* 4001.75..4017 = -2.7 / 15.2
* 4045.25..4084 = -3.3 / 14.7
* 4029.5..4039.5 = -1.4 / 15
